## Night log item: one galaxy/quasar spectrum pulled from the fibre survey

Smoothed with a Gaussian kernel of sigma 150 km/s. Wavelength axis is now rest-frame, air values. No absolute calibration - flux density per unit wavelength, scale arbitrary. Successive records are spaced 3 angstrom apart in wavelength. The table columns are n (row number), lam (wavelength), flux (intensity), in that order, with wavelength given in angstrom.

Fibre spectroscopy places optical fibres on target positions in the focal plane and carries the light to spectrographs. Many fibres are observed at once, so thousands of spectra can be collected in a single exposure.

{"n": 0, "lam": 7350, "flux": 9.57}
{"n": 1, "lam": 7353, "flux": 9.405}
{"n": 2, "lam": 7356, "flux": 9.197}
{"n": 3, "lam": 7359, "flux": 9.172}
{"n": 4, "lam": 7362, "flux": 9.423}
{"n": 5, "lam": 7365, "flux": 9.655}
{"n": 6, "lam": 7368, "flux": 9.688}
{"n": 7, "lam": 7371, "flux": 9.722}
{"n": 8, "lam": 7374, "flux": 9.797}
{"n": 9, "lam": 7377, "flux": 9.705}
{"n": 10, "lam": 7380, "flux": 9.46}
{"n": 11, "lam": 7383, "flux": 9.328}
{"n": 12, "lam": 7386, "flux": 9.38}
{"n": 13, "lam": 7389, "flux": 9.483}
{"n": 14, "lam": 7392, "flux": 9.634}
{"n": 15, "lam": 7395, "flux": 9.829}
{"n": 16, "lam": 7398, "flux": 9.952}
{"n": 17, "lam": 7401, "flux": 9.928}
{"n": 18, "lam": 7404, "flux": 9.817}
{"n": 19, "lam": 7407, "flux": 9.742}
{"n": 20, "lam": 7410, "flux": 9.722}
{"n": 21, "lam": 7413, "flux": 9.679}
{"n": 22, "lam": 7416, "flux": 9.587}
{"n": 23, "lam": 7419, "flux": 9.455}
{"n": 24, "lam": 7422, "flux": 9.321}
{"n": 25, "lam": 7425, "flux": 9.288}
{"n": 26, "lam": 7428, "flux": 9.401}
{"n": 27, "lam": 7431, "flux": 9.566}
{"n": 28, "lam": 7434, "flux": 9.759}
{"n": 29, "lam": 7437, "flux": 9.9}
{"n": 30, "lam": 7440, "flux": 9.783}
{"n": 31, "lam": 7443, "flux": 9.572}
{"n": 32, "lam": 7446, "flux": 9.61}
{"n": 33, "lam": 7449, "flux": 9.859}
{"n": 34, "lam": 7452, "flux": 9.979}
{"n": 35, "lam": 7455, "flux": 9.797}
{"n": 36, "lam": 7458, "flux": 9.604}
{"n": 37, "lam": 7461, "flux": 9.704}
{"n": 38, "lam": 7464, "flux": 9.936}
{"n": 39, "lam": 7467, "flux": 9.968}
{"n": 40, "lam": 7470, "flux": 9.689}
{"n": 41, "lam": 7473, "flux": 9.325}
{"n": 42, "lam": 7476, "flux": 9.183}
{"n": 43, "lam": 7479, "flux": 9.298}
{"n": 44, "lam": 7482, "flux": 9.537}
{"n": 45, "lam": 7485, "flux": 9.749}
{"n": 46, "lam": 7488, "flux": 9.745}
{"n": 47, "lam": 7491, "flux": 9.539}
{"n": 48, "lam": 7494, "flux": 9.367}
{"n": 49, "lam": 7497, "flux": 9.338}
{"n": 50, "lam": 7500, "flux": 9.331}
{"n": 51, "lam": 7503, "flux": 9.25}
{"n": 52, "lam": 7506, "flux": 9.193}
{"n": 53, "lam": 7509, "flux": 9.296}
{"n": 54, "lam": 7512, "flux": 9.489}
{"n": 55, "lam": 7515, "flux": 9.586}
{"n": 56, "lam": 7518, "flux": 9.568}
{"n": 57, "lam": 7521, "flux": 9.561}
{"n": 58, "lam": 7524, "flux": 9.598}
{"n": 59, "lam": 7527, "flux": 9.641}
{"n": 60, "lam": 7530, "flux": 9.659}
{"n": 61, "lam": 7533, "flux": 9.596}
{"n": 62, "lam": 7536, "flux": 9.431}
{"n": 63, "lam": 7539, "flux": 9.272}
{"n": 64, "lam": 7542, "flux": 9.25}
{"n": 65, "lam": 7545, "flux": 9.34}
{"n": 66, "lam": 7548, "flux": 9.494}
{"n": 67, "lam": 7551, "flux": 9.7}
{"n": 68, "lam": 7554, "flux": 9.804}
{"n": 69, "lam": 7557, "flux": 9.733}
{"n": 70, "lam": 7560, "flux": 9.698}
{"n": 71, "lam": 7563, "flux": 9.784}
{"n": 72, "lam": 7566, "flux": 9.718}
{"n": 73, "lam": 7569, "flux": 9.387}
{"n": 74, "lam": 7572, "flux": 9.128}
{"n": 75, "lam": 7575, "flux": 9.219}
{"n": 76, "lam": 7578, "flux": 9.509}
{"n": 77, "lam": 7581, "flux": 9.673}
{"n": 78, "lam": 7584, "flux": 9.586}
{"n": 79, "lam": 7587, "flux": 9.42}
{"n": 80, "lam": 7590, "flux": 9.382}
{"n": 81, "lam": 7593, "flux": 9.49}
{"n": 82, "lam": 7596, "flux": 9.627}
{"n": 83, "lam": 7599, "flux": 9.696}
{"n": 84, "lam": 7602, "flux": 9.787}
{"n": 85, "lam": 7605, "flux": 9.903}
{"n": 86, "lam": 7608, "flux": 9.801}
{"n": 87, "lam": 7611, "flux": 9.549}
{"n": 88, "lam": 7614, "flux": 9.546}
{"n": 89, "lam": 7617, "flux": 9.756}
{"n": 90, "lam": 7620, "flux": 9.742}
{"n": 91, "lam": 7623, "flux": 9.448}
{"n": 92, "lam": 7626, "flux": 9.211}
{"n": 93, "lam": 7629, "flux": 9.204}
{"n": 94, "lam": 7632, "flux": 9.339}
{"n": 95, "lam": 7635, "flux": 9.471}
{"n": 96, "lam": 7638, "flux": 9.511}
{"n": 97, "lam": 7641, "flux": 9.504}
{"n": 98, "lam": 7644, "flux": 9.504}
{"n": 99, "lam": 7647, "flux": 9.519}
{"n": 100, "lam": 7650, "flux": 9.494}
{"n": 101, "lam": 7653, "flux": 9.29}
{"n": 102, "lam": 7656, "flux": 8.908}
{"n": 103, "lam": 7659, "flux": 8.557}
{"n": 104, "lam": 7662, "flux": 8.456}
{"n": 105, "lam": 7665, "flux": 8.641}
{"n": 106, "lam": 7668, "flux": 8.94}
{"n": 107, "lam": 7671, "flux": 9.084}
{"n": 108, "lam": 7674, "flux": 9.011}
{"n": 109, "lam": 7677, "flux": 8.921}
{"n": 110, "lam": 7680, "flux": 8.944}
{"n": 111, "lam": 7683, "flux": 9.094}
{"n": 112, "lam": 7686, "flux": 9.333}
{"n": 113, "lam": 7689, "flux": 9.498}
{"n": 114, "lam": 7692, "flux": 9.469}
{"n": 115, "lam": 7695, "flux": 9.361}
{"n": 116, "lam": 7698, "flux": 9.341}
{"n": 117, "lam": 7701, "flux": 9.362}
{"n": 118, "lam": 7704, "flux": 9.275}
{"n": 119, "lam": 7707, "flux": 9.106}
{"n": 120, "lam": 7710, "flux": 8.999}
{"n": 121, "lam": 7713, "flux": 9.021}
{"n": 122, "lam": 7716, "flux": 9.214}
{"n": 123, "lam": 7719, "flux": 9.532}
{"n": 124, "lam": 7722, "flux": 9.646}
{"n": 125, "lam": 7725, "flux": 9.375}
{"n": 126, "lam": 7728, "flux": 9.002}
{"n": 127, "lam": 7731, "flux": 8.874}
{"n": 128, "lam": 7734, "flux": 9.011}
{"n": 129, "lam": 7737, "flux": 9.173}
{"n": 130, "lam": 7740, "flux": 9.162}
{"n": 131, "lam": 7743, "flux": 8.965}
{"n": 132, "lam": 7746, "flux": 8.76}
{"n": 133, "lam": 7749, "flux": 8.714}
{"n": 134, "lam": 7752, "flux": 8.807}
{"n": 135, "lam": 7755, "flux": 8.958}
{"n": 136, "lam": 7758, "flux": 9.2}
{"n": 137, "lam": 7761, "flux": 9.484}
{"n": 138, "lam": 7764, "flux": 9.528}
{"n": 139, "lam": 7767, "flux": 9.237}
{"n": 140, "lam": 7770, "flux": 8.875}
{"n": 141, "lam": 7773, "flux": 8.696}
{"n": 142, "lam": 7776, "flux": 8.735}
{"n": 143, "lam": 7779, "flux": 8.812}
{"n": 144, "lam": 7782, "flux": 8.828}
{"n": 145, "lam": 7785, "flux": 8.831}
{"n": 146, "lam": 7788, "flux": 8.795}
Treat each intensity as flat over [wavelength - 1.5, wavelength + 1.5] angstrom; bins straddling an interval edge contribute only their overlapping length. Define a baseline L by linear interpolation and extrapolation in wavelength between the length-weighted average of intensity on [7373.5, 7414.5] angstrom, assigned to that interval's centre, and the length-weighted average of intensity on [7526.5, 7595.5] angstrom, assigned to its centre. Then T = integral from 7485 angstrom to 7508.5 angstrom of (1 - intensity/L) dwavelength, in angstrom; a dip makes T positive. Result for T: 0.4 angstrom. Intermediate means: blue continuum 9.67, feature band 9.41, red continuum 9.52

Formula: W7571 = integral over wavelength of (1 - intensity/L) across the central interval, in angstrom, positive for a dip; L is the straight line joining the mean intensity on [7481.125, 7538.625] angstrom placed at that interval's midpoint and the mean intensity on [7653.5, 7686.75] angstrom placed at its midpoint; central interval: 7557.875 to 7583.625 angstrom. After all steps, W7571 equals -0.7 angstrom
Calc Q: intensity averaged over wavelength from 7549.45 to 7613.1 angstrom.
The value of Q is 9.6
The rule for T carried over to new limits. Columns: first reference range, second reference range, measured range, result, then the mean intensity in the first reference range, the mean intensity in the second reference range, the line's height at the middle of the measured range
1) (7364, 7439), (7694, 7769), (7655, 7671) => 0.91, 9.63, 9.16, 9.26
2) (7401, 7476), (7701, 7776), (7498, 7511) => 0.36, 9.66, 9.11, 9.54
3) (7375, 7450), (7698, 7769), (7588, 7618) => -0.97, 9.63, 9.15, 9.35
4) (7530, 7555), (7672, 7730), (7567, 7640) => -0.98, 9.49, 9.23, 9.39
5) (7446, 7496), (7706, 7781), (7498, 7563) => 0.07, 9.64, 9.07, 9.52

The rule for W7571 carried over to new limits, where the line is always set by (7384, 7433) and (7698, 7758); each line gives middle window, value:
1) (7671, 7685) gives 0.3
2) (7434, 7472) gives -0.9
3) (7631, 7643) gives -0.3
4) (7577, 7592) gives -0.3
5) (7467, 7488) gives 0.0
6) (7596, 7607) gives -0.5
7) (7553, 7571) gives -0.6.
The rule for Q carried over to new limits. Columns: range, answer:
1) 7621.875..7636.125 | 9.33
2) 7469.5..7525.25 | 9.45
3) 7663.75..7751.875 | 9.13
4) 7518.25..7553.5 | 9.51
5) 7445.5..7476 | 9.72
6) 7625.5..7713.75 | 9.18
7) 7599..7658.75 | 9.48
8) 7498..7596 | 9.49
